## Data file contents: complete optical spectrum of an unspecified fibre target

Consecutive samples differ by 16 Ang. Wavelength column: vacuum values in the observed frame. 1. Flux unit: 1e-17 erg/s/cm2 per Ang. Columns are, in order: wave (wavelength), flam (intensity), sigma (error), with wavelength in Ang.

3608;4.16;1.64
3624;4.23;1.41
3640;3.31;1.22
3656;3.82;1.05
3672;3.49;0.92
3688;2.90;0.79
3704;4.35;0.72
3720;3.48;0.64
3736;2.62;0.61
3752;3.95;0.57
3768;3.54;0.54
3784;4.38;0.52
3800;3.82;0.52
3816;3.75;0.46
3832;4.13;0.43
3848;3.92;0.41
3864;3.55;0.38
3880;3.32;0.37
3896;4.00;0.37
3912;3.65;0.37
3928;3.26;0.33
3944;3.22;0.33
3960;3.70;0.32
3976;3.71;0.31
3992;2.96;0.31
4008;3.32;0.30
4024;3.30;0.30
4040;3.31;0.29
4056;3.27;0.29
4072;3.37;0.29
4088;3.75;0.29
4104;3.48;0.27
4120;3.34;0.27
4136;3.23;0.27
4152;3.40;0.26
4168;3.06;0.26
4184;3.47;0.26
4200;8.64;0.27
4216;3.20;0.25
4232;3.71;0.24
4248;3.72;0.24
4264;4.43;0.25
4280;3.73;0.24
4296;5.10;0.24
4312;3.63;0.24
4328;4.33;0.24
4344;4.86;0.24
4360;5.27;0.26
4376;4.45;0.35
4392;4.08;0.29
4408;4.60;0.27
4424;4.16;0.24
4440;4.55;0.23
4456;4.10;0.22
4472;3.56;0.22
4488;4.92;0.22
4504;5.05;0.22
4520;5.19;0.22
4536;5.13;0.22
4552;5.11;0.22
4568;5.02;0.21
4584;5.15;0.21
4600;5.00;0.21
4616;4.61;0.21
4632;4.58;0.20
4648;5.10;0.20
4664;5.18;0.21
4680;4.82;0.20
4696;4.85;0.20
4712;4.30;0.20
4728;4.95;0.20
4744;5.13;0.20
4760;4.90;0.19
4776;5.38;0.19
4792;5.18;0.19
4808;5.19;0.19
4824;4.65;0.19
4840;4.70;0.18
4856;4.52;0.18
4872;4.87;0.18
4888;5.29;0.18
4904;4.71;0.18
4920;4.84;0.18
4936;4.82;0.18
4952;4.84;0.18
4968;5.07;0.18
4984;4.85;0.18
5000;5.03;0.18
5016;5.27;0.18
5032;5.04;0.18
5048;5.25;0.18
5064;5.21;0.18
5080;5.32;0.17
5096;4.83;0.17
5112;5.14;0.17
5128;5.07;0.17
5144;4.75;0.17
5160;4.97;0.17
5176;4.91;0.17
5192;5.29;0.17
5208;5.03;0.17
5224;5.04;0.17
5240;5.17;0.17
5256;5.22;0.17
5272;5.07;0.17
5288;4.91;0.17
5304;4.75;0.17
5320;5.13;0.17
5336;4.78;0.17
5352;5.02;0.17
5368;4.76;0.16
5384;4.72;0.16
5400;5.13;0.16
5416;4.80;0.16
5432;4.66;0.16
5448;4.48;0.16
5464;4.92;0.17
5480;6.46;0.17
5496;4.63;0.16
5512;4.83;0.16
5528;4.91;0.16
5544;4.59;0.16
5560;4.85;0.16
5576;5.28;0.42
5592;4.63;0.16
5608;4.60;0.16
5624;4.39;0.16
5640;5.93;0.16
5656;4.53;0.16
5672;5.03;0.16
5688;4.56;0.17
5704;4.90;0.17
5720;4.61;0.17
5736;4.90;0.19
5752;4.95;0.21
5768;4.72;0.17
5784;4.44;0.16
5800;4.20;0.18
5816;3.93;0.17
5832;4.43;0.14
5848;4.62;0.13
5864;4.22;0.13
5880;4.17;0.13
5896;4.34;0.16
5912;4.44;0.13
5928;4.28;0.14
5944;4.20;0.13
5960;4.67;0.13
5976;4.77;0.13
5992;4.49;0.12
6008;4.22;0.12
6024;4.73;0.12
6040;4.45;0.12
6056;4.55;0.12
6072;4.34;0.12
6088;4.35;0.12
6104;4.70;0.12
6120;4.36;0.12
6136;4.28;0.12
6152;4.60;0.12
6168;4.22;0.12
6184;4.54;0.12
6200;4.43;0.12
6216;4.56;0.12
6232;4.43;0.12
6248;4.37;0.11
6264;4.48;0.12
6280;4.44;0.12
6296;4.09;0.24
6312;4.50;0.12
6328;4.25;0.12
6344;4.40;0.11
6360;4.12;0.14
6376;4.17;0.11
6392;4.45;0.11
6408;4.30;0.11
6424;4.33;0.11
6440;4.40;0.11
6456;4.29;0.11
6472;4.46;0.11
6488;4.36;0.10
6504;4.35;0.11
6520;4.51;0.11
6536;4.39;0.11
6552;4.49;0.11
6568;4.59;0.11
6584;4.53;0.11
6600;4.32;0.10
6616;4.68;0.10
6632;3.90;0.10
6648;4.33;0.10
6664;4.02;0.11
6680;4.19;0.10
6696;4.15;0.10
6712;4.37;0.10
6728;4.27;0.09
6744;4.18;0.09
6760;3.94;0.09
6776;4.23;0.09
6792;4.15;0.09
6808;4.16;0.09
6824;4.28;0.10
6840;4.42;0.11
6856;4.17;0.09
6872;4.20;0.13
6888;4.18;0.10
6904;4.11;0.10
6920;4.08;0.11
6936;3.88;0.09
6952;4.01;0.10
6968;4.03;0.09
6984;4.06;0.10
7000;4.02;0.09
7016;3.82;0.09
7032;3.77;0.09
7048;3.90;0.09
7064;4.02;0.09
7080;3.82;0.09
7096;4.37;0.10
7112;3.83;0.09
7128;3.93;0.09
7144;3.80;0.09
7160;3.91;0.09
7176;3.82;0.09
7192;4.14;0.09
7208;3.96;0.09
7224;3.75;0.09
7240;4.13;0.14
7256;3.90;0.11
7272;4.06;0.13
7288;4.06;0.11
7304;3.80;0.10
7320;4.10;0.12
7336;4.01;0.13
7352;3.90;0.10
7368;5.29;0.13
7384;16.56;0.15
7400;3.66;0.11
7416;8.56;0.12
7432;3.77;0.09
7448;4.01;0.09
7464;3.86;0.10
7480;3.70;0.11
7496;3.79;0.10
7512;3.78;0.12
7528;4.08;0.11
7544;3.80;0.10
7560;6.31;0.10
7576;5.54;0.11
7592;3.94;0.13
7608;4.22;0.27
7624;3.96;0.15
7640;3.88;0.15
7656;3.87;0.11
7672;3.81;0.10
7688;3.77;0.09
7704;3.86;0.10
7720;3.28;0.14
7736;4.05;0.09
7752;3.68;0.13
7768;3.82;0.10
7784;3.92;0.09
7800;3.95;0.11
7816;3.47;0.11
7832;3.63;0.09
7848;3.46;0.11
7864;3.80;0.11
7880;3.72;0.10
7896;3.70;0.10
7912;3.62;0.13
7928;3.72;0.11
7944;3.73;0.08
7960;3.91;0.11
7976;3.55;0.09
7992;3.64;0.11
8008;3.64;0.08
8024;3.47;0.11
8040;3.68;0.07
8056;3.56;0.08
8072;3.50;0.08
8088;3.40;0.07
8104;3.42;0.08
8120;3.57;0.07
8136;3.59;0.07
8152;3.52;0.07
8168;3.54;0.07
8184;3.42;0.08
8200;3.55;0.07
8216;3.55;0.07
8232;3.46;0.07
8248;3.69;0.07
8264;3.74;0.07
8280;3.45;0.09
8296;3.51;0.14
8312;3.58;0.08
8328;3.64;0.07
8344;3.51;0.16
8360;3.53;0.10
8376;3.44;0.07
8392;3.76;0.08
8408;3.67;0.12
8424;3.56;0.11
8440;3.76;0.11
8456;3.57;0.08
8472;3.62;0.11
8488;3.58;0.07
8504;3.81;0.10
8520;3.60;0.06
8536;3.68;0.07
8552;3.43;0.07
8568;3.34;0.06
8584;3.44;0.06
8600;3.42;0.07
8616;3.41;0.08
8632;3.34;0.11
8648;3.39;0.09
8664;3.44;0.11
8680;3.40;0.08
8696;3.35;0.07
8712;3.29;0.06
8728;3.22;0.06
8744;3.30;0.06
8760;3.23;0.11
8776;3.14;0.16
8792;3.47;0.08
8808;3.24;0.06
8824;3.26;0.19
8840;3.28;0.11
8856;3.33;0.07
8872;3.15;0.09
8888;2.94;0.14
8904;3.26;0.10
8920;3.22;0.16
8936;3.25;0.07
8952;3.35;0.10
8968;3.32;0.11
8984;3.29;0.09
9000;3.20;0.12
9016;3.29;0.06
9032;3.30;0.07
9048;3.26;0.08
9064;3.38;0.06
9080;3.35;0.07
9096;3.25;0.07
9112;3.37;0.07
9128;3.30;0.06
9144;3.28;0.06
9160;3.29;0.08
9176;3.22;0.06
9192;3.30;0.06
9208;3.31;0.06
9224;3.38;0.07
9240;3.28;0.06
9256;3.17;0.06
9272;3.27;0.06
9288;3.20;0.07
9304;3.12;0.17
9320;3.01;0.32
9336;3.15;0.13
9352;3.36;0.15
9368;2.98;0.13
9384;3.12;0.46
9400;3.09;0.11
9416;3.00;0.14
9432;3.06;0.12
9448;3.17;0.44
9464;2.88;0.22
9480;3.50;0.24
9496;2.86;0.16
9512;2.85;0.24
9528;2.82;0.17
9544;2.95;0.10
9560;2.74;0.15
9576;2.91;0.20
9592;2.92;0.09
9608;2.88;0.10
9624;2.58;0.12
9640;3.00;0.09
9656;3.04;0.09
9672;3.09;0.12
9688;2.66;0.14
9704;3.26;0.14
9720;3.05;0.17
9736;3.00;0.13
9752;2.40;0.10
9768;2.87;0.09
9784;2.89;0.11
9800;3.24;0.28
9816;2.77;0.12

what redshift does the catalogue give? 0.125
